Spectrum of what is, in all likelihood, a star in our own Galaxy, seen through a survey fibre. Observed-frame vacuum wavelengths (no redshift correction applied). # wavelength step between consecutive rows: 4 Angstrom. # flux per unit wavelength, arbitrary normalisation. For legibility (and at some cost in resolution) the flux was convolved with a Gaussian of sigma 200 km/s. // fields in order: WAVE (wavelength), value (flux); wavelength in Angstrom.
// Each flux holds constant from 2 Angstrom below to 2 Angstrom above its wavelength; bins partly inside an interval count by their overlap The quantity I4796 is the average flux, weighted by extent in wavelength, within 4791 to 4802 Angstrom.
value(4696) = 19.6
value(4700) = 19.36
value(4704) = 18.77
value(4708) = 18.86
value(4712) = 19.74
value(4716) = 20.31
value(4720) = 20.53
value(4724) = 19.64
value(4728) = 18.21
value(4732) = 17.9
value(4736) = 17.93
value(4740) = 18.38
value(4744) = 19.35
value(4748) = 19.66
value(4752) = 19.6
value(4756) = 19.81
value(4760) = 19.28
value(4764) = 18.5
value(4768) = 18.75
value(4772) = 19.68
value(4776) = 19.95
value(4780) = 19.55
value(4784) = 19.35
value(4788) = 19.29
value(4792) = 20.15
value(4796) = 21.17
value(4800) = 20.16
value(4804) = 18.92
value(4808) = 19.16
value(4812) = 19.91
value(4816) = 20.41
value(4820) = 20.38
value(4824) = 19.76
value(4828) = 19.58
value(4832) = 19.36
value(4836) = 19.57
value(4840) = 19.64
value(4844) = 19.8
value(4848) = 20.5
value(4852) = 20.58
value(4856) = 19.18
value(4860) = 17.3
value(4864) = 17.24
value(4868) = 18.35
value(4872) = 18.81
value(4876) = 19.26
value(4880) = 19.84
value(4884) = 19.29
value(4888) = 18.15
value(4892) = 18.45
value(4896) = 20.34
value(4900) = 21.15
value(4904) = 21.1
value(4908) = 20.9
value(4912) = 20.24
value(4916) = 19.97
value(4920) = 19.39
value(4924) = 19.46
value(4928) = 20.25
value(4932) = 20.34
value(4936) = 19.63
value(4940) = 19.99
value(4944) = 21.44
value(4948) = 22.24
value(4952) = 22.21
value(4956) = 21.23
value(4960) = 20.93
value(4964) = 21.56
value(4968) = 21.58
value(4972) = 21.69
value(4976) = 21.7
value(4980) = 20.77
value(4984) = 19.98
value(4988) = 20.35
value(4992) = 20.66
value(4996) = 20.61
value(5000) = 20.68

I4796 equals 20.5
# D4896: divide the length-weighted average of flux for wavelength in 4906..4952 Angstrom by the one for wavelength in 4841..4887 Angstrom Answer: 1.07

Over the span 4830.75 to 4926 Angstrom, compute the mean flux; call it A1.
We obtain 19.5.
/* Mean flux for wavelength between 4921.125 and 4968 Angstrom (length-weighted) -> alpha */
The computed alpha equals 20.8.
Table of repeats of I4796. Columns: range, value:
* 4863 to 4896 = 18.8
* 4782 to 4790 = 19.3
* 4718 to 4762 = 19.1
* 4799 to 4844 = 19.7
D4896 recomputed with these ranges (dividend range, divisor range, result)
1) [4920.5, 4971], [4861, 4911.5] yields 1.08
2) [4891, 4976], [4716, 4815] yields 1.07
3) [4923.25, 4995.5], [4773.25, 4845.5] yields 1.06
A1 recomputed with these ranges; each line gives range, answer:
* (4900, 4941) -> 20.2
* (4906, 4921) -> 20.2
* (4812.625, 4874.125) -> 19.4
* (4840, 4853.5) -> 20.2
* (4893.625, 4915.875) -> 20.6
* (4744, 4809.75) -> 19.6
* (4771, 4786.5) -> 19.6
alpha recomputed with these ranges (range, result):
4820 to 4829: 19.8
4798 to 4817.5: 19.7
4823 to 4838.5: 19.6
